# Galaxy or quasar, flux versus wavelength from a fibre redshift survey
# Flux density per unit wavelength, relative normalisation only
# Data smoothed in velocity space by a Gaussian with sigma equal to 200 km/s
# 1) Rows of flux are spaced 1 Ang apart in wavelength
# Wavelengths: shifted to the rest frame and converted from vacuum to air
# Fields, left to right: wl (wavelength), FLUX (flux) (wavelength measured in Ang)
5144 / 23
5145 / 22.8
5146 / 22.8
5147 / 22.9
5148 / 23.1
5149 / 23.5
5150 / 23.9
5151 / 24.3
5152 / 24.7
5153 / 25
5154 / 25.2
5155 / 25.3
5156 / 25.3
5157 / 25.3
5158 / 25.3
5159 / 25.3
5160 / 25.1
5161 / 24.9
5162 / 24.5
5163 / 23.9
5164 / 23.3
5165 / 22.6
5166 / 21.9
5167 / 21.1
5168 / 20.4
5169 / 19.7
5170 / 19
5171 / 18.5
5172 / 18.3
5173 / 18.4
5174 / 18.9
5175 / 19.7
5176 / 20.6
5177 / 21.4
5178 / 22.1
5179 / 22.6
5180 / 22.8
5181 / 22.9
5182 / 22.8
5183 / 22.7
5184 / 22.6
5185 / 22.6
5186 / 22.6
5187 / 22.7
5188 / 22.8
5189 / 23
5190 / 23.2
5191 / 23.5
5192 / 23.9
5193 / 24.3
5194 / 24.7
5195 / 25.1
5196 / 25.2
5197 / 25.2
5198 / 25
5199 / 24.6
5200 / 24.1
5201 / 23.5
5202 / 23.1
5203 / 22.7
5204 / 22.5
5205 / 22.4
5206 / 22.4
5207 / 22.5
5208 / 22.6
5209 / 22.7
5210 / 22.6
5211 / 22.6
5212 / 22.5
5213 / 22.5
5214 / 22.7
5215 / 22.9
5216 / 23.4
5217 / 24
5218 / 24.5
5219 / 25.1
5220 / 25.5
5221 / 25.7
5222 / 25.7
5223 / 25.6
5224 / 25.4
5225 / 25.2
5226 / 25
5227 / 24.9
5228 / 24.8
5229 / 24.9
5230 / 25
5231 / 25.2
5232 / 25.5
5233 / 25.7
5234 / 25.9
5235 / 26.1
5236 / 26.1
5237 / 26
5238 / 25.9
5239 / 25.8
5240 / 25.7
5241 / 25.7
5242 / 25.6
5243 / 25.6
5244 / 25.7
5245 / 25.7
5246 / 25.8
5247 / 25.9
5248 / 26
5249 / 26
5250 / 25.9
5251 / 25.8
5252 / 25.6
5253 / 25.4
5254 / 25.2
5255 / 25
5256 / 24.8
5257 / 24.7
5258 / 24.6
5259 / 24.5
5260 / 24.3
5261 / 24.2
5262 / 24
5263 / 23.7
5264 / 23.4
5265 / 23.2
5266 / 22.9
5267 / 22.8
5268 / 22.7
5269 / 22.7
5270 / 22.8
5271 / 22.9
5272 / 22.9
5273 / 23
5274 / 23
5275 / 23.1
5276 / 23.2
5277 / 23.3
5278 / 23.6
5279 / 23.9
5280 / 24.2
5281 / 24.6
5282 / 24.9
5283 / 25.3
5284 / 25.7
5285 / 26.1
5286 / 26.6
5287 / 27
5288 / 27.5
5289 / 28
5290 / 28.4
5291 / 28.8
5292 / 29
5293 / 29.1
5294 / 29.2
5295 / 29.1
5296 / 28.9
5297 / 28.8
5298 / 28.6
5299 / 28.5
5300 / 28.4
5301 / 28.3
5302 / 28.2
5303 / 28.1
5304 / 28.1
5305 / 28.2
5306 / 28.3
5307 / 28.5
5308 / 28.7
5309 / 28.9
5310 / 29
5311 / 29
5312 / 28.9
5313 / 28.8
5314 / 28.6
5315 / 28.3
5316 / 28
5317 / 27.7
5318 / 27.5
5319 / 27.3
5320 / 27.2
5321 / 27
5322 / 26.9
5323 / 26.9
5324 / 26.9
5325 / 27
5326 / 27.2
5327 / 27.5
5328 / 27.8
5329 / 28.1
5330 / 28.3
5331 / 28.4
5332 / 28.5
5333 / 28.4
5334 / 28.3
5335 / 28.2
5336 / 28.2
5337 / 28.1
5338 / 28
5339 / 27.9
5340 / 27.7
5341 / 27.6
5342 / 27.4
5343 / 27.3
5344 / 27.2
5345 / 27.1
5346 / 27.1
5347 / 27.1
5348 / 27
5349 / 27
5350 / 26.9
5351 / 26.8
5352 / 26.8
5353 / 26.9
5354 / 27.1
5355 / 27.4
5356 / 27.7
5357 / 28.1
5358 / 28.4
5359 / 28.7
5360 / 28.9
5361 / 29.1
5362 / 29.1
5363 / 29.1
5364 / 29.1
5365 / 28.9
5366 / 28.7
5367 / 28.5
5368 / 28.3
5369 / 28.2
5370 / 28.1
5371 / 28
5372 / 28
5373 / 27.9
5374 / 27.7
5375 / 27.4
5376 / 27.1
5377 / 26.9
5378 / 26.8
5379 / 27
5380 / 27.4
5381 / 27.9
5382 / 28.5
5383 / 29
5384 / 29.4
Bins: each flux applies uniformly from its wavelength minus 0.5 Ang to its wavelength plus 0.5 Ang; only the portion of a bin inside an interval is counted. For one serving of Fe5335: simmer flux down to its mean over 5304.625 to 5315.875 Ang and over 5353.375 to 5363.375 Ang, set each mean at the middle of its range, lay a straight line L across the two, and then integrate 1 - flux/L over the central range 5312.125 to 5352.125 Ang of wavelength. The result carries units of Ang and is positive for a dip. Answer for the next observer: 1.23 Ang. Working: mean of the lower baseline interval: 28.6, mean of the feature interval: 27.6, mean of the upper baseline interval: 28.3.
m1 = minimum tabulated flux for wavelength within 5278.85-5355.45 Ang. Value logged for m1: 23.9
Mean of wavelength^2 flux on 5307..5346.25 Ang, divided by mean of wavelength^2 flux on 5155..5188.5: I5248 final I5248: 1.3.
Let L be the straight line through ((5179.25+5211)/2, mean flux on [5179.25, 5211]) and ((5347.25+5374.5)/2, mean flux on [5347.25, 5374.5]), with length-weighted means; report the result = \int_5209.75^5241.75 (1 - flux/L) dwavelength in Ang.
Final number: -0.9 Ang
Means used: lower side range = 23.3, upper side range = 28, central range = 24.8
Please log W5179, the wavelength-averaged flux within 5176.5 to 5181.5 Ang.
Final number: 22.4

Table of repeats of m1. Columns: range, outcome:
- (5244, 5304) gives 22.7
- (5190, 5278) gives 22.4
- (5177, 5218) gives 21.4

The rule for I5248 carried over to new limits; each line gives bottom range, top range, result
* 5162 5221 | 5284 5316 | 1.30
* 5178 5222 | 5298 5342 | 1.25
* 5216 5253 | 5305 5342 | 1.14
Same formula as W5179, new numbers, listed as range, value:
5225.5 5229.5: 24.9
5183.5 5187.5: 22.6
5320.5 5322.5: 26.9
